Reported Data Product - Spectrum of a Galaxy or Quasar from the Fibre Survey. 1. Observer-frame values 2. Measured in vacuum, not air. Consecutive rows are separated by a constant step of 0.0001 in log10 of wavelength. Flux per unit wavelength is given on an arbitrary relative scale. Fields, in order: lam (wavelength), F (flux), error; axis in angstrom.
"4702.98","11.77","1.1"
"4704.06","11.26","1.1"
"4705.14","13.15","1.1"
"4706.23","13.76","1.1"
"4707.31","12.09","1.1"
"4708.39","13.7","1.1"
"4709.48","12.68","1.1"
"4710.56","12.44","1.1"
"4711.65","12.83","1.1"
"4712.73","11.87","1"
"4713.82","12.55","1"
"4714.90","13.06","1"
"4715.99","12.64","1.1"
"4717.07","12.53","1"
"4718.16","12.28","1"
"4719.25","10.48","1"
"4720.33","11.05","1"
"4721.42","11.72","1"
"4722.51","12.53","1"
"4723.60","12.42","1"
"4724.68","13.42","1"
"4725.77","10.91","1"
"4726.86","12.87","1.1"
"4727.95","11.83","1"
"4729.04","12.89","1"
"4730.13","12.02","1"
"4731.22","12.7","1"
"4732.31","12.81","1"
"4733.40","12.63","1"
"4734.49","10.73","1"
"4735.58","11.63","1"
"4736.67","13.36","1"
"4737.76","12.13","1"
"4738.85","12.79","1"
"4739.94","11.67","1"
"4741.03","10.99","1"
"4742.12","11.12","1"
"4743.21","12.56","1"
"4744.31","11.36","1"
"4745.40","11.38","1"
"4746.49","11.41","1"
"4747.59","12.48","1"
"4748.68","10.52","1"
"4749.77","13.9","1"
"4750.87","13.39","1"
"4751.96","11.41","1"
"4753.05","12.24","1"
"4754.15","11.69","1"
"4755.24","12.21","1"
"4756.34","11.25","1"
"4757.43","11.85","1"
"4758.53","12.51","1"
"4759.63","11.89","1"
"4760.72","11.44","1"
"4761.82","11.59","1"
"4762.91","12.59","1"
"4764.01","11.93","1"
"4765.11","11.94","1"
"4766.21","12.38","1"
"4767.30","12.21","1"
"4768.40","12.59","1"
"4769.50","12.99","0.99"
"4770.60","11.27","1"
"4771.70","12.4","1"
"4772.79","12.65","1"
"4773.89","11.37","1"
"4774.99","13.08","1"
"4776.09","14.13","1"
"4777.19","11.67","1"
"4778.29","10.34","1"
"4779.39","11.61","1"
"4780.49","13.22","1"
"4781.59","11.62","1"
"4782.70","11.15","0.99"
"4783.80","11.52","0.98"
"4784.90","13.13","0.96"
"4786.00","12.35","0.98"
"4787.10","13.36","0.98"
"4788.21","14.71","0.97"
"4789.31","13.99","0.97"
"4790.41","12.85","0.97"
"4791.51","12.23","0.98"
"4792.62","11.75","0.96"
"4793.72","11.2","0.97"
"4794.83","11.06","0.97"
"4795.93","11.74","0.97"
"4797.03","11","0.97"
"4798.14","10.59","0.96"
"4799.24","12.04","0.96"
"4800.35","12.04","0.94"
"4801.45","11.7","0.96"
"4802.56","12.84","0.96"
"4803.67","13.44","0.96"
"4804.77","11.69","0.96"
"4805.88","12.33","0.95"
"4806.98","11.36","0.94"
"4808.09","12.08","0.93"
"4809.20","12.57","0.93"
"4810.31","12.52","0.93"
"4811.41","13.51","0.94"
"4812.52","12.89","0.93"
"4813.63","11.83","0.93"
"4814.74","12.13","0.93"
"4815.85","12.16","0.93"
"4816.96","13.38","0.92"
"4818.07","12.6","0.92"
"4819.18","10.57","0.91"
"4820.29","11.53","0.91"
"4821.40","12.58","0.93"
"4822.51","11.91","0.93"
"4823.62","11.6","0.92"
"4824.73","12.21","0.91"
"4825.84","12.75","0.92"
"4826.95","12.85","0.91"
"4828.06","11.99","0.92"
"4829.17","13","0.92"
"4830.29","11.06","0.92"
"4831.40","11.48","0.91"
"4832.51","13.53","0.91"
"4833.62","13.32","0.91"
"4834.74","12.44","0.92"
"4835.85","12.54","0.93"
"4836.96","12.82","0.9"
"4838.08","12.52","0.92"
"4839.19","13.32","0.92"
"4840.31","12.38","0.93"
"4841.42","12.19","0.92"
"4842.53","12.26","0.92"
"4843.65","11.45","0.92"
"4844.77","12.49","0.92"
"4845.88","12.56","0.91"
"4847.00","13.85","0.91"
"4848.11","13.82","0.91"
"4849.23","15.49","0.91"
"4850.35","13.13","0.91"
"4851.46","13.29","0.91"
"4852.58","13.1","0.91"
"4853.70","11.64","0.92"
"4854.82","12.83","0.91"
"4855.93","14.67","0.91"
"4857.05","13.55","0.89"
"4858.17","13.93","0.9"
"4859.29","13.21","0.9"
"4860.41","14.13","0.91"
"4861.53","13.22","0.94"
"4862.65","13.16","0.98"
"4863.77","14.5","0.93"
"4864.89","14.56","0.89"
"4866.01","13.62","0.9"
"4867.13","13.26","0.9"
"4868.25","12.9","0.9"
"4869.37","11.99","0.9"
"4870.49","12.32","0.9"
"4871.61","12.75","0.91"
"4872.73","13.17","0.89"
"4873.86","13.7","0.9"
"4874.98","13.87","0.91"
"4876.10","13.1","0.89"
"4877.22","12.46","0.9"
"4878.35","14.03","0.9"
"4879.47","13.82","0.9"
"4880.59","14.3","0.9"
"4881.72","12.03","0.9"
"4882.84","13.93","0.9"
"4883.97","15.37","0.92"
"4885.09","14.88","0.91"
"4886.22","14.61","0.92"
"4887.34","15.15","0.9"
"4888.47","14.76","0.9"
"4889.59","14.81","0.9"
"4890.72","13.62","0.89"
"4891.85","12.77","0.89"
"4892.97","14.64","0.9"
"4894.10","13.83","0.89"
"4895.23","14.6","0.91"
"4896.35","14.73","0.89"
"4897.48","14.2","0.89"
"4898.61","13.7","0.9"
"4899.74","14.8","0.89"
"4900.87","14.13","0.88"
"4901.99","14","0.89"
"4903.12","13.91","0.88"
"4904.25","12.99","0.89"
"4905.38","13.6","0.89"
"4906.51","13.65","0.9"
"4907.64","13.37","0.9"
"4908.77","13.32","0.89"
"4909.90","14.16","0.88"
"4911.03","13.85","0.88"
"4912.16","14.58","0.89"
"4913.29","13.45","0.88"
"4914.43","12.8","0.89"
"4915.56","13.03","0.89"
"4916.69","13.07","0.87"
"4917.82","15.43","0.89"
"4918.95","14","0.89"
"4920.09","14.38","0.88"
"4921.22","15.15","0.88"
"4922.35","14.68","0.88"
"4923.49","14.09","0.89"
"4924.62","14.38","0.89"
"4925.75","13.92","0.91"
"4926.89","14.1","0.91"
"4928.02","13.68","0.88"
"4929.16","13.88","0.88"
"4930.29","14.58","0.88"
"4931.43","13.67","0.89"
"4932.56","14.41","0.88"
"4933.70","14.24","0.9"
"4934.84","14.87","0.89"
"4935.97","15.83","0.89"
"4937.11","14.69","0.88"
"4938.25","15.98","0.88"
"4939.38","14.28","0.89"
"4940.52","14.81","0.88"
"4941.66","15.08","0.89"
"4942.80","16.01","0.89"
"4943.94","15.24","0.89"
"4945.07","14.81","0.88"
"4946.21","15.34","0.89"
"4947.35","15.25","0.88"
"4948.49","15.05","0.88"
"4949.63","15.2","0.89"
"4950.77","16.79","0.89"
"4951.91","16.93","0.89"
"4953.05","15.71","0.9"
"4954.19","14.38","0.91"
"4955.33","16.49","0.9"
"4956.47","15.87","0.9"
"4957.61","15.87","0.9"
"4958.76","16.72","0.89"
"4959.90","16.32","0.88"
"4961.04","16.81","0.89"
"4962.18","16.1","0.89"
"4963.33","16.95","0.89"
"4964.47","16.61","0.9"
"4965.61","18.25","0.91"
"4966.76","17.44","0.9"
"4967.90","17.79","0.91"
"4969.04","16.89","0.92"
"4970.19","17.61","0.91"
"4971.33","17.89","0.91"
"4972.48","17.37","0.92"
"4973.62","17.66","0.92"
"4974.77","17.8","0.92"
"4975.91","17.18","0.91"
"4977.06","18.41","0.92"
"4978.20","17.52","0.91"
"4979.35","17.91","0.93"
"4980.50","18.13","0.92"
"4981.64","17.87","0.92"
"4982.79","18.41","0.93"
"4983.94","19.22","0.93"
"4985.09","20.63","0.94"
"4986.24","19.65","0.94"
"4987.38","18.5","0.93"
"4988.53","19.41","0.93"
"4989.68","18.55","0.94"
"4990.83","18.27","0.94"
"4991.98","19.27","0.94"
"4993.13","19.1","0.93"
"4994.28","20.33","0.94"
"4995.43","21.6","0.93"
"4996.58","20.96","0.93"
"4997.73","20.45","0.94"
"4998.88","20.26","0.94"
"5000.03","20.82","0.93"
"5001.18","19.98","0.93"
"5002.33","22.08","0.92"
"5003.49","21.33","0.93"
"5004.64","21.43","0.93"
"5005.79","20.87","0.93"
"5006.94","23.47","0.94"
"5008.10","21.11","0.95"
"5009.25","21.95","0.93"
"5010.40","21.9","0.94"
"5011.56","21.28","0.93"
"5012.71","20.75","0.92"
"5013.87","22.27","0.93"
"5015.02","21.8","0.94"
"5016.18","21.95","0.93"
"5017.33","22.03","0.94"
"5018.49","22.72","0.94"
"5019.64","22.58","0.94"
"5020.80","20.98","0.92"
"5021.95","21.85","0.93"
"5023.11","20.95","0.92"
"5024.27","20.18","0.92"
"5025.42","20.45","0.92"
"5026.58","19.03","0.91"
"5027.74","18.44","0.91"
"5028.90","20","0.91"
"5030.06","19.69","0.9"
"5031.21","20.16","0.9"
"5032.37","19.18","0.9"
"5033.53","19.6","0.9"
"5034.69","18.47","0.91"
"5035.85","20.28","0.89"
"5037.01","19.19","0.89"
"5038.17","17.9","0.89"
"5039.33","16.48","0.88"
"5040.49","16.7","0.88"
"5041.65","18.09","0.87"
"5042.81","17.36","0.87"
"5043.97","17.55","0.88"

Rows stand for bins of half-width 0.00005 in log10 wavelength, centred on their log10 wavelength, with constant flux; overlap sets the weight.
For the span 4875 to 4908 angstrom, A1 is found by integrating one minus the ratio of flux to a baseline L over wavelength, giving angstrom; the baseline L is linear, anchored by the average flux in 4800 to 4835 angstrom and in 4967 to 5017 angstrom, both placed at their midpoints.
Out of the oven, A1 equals 3.1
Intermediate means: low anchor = 12.3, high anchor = 19.7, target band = 14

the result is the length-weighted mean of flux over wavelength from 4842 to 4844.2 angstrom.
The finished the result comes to 11.8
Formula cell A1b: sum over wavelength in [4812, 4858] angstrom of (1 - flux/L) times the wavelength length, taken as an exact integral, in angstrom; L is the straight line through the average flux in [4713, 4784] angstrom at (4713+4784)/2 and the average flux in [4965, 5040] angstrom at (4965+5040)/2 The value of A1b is 6.4 angstrom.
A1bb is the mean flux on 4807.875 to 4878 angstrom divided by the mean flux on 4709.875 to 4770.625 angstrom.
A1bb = 1.06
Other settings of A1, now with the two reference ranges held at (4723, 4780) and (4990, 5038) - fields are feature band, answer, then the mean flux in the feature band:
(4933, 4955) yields 3.7 angstrom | 15.3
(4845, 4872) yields 3.8 angstrom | 13.4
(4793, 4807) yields 1.9 angstrom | 11.8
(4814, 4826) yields 1.9 angstrom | 12.1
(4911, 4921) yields 2.1 angstrom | 13.9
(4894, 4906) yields 2.1 angstrom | 14.1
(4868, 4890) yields 3.5 angstrom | 13.7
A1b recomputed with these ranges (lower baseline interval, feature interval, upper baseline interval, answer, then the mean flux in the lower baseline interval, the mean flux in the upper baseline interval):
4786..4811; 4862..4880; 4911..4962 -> 0.4 angstrom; 12.2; 14.9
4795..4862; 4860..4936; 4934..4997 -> 4.9 angstrom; 12.6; 17.1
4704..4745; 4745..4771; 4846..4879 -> 1.0 angstrom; 12.3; 13.4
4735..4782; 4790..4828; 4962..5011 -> 4.3 angstrom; 12.1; 19.2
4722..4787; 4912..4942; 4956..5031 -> 5.3 angstrom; 12.1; 19.5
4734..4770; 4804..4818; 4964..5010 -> 1.5 angstrom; 12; 19.3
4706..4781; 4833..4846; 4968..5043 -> 2.1 angstrom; 12.2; 19.7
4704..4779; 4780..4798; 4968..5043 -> 1.7 angstrom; 12.2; 19.7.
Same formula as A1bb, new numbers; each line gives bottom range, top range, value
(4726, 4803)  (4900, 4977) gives 1.26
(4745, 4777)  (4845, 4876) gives 1.10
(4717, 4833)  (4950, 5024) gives 1.58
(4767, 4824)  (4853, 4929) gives 1.13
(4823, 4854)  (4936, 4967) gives 1.25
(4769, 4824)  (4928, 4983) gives 1.33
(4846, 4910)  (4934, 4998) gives 1.25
